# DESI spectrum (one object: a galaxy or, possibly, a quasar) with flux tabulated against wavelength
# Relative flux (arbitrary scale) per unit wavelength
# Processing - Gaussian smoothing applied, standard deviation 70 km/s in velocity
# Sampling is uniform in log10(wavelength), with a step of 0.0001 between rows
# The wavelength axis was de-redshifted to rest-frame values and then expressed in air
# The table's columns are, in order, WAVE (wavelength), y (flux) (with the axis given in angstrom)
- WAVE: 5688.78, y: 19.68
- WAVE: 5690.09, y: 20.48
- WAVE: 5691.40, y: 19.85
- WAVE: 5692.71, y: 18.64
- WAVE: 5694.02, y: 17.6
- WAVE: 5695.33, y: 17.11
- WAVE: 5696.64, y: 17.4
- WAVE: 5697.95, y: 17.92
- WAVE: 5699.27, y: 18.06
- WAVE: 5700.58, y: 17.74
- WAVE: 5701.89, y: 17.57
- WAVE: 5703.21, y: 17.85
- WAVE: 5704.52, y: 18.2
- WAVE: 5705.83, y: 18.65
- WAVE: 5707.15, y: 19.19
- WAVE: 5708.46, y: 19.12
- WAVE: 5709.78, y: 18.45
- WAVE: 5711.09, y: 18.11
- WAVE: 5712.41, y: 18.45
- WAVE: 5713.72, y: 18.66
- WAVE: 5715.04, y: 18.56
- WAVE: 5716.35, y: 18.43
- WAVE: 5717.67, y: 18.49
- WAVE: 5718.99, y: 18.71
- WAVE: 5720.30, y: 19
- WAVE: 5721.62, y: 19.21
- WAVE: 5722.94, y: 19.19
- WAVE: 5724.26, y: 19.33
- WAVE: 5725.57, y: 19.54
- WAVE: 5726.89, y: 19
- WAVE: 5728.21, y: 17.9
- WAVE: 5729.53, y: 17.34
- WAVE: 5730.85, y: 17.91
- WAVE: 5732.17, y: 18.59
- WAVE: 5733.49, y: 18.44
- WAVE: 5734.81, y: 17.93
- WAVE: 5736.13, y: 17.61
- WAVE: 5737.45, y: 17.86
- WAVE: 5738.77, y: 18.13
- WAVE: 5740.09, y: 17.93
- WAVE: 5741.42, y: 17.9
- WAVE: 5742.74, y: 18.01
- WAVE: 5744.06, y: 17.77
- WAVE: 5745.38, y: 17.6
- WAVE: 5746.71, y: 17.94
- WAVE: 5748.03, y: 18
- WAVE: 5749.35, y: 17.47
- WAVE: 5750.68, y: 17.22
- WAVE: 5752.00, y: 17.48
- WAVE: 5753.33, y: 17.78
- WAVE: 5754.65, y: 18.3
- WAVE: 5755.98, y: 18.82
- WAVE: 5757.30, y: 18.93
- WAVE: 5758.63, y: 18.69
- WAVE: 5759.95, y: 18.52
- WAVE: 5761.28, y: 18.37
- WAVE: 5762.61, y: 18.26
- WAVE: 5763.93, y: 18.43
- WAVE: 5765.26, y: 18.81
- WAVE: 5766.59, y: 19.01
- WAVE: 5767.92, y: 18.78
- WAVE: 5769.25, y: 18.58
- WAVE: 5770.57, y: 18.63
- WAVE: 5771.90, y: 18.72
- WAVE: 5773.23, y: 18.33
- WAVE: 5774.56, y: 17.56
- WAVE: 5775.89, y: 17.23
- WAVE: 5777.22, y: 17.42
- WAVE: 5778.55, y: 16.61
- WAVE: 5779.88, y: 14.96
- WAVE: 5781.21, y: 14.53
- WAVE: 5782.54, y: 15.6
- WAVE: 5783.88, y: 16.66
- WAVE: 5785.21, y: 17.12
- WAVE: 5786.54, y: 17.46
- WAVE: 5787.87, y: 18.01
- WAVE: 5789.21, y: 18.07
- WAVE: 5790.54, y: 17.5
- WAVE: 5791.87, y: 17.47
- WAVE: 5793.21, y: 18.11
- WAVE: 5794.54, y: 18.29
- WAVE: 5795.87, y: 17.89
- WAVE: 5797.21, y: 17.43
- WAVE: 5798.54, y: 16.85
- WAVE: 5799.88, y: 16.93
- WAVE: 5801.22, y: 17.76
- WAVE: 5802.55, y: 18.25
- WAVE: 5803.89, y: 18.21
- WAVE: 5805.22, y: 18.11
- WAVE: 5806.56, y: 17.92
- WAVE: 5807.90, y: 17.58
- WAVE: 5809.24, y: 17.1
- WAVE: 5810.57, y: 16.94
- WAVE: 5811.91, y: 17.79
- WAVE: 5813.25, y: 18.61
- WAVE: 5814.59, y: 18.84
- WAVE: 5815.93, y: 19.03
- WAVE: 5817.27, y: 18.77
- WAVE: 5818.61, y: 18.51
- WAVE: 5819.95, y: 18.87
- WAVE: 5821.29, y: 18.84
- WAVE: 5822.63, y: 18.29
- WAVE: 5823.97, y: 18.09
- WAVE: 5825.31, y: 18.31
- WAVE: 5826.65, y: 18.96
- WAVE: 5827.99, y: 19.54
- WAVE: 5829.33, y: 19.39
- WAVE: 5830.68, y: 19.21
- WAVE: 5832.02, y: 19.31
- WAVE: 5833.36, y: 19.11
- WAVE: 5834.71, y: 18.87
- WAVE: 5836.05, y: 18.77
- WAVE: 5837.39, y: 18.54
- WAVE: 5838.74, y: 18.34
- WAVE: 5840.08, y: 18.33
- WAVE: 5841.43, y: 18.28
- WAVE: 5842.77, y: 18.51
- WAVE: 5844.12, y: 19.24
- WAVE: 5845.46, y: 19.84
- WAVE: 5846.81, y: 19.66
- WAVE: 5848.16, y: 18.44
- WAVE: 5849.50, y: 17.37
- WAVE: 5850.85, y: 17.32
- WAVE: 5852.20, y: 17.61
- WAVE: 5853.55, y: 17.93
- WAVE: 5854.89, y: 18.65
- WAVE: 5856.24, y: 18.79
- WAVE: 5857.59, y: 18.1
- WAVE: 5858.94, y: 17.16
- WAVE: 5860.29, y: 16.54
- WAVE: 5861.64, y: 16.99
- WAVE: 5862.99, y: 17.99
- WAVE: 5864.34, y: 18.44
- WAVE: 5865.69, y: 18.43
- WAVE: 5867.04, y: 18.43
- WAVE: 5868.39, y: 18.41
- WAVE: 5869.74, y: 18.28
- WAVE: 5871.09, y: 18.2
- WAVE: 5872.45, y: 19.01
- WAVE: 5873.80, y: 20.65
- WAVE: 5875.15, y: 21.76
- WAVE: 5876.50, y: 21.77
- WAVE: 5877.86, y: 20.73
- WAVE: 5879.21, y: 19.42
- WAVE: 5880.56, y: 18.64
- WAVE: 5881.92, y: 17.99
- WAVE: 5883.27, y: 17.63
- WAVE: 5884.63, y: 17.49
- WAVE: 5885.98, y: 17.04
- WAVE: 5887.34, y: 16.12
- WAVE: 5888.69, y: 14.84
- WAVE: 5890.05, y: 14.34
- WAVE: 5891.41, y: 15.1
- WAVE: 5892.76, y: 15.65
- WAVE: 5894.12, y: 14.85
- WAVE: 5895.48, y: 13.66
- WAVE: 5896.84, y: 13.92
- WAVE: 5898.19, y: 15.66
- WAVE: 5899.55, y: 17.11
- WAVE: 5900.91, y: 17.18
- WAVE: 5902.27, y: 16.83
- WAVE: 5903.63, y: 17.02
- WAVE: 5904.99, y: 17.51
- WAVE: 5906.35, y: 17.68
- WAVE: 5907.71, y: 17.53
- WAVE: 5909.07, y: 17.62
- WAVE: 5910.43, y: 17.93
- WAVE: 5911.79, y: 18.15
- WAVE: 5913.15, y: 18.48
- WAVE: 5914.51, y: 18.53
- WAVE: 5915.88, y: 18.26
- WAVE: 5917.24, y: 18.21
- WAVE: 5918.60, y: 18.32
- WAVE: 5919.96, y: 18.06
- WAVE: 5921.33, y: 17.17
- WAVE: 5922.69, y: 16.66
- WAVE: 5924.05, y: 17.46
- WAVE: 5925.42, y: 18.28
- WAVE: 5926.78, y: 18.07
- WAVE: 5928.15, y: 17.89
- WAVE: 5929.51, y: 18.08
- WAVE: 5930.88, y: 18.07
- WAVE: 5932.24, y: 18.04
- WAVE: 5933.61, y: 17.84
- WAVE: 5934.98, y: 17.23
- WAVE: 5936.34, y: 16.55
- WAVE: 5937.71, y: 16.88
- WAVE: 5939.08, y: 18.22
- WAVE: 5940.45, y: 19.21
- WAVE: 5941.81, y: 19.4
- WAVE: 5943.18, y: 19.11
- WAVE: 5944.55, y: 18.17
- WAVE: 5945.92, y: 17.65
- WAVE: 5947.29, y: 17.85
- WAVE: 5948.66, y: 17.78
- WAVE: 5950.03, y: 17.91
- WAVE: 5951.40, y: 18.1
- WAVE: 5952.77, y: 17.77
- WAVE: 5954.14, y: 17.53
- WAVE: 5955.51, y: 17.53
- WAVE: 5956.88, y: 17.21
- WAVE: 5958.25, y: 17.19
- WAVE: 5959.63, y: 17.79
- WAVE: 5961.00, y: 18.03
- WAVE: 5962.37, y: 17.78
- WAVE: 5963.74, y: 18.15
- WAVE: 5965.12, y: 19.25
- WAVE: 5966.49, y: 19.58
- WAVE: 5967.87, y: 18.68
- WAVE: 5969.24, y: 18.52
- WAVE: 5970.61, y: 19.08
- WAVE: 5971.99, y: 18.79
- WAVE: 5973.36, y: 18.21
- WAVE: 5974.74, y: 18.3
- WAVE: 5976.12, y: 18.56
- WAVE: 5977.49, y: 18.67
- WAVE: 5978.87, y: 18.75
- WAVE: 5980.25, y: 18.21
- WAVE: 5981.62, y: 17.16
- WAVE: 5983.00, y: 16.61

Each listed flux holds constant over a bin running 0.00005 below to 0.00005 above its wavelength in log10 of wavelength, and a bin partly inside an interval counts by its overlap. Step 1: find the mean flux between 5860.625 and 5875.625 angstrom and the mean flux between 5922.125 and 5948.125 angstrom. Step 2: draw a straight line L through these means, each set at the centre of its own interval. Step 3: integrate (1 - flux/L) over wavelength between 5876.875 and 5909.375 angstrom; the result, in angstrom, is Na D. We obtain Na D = 2.90 angstrom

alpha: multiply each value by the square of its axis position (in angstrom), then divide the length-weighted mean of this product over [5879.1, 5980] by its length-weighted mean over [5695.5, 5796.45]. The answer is 1.0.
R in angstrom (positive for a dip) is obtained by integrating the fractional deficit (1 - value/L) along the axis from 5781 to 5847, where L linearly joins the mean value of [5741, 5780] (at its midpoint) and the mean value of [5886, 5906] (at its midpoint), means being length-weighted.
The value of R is -4.0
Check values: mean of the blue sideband 18.1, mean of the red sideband 15.8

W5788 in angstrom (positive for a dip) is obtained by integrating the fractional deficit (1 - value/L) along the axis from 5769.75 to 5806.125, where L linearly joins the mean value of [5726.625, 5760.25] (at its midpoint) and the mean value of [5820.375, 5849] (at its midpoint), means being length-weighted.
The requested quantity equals 2.0 angstrom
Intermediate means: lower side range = 18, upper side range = 18.8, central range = 17.4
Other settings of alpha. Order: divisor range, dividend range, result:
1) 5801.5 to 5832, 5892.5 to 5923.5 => 0.96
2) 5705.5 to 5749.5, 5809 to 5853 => 1.05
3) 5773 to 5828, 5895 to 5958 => 1.04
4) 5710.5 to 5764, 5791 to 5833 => 1.02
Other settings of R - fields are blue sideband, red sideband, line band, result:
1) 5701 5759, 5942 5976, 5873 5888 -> -0.7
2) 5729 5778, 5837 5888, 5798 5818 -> 0.4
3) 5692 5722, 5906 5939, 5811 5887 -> -2.7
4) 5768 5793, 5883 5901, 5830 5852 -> -3.0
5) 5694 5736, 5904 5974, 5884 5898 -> 2.2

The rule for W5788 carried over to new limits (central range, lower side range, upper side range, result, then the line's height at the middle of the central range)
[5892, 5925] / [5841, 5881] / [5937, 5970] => 2.40 angstrom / 18.4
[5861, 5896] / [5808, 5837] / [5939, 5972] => 1.28 angstrom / 18.5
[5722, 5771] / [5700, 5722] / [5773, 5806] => -0.91 angstrom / 17.9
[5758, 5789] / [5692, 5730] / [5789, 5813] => 0.42 angstrom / 17.9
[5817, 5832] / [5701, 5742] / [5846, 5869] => -0.58 angstrom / 18.1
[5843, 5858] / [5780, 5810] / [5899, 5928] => -0.80 angstrom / 17.5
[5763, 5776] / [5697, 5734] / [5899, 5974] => -0.08 angstrom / 18.3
